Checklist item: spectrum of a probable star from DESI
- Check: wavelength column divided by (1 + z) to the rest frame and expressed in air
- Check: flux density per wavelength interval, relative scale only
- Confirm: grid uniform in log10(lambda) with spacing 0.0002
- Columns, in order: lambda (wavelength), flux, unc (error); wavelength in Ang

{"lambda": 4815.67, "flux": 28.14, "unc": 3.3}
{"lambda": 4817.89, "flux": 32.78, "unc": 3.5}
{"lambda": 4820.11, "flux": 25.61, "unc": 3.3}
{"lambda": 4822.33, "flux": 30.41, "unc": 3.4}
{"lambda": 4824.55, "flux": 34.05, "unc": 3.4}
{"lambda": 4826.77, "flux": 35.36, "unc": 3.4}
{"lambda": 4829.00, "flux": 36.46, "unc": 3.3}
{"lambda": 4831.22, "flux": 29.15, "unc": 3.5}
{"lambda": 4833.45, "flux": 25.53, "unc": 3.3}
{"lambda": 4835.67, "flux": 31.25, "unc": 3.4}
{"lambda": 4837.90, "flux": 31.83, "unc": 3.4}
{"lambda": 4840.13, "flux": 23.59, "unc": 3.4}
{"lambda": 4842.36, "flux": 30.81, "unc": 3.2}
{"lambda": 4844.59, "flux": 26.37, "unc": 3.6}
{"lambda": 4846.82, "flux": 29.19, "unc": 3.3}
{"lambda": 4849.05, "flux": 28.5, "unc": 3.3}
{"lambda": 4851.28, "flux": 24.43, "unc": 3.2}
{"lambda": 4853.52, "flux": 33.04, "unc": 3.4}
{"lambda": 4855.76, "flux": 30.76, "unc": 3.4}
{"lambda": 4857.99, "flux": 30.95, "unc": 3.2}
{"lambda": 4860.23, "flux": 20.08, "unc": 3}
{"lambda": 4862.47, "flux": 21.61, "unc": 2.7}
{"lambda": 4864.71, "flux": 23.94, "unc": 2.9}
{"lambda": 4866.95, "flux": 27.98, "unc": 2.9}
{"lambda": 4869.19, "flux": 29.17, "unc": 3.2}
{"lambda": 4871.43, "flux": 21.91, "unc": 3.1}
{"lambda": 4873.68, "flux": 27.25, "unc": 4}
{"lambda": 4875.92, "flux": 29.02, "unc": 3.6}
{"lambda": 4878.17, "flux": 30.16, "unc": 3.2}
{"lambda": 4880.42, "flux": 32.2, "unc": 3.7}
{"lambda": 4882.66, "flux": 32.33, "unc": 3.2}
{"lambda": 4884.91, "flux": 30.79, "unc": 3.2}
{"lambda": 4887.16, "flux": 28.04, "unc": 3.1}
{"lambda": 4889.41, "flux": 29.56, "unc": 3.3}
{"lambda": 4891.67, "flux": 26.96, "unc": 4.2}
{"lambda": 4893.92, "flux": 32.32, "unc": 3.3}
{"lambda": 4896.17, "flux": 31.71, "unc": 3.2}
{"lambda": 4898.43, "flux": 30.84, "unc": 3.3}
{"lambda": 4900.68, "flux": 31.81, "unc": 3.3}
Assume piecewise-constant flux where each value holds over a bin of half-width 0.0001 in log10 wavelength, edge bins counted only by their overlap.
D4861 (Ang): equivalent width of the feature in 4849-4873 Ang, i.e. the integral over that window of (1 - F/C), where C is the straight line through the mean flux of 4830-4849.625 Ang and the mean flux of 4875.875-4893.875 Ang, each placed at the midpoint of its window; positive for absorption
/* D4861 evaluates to 2.2 Ang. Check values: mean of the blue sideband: 28.5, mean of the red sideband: 30.1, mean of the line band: 26.5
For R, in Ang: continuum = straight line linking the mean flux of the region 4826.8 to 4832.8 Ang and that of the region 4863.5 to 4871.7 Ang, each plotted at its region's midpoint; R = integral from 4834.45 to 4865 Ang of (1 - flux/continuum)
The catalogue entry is 1.6 Ang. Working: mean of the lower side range 32.7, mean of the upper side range 26.1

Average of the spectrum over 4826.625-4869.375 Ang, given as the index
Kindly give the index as 28.3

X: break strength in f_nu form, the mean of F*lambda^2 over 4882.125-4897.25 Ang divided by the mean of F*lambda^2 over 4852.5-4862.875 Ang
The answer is 1.1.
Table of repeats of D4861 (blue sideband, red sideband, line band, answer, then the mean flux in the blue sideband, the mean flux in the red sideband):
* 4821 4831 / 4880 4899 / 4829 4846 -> 2.1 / 33.5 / 30.5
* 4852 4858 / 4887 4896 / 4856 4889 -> 3.0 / 31.2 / 29.6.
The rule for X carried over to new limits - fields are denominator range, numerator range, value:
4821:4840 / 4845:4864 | 0.88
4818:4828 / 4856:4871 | 0.83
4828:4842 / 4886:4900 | 1.04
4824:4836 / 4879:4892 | 0.97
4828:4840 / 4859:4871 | 0.82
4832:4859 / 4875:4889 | 1.07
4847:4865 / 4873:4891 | 1.12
